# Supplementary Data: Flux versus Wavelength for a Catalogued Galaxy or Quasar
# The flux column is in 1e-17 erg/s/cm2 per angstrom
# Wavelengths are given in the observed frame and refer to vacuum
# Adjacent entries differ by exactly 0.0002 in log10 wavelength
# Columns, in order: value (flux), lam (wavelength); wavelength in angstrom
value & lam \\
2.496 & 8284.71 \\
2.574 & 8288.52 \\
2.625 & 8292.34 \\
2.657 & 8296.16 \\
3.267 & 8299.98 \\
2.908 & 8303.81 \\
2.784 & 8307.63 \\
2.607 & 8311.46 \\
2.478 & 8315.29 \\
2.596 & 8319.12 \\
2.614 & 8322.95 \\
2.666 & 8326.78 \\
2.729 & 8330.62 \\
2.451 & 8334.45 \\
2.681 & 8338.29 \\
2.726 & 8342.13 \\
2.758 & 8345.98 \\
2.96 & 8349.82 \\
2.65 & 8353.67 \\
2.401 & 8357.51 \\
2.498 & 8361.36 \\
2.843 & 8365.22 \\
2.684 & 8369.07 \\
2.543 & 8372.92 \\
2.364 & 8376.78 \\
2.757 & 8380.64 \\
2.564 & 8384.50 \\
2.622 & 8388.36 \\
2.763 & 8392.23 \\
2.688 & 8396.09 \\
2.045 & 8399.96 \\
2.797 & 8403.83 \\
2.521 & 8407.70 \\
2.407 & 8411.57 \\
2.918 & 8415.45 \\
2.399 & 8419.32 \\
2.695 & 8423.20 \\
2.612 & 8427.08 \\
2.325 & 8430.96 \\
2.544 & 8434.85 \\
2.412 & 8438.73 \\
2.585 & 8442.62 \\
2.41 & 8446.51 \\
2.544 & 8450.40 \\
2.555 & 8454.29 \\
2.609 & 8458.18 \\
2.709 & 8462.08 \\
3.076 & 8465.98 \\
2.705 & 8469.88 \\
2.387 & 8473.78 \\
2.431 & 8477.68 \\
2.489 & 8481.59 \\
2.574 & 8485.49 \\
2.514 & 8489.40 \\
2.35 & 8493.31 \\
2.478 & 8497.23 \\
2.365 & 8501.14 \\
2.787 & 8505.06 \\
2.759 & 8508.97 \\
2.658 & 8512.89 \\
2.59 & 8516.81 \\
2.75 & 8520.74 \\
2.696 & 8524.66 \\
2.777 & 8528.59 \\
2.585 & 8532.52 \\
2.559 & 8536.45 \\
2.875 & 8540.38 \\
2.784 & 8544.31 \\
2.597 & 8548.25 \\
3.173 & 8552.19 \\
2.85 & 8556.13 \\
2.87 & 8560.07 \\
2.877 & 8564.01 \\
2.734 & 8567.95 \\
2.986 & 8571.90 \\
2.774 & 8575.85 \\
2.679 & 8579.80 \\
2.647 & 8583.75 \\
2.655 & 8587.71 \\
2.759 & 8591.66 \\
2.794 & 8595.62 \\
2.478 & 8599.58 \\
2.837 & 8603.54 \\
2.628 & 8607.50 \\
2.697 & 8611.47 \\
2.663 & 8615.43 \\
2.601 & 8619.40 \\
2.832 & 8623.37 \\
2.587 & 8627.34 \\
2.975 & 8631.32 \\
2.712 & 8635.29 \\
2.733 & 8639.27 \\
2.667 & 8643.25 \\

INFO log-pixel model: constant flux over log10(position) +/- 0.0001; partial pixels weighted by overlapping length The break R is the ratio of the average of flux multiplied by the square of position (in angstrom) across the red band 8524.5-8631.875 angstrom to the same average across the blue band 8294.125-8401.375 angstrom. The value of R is 1.09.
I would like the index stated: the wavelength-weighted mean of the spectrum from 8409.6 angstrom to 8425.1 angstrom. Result 2.6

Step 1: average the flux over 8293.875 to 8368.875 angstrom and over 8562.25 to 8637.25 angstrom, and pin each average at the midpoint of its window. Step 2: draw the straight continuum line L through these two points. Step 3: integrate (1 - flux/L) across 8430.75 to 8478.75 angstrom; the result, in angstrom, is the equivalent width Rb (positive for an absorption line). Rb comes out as 2.5 angstrom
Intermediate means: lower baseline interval 2.7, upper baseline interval 2.73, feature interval 2.57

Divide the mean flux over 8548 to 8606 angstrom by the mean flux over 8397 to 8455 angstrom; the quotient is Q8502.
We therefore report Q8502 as 1.11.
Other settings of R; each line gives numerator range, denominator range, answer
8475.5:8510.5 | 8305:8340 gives 1.00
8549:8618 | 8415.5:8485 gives 1.11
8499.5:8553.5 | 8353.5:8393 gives 1.08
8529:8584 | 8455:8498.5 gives 1.10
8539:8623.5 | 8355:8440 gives 1.12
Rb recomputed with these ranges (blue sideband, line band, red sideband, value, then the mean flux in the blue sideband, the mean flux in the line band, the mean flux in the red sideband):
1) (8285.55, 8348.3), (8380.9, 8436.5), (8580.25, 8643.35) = 2.6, 2.69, 2.57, 2.7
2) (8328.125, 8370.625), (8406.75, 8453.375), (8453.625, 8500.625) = 1.3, 2.67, 2.53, 2.57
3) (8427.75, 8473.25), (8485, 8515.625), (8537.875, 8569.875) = 1.7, 2.58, 2.56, 2.84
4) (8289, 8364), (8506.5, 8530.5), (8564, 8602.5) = 0.1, 2.69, 2.71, 2.73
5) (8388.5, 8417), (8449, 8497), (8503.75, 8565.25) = 1.9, 2.59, 2.58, 2.76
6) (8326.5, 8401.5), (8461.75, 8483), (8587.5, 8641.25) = 0.2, 2.62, 2.63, 2.71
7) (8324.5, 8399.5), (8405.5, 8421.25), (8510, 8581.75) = 0.6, 2.64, 2.57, 2.77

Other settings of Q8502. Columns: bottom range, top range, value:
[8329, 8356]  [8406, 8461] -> 0.94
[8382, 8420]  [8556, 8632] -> 1.06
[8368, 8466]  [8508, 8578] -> 1.08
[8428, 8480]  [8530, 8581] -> 1.09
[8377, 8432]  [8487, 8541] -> 1.02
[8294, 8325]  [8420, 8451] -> 0.92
